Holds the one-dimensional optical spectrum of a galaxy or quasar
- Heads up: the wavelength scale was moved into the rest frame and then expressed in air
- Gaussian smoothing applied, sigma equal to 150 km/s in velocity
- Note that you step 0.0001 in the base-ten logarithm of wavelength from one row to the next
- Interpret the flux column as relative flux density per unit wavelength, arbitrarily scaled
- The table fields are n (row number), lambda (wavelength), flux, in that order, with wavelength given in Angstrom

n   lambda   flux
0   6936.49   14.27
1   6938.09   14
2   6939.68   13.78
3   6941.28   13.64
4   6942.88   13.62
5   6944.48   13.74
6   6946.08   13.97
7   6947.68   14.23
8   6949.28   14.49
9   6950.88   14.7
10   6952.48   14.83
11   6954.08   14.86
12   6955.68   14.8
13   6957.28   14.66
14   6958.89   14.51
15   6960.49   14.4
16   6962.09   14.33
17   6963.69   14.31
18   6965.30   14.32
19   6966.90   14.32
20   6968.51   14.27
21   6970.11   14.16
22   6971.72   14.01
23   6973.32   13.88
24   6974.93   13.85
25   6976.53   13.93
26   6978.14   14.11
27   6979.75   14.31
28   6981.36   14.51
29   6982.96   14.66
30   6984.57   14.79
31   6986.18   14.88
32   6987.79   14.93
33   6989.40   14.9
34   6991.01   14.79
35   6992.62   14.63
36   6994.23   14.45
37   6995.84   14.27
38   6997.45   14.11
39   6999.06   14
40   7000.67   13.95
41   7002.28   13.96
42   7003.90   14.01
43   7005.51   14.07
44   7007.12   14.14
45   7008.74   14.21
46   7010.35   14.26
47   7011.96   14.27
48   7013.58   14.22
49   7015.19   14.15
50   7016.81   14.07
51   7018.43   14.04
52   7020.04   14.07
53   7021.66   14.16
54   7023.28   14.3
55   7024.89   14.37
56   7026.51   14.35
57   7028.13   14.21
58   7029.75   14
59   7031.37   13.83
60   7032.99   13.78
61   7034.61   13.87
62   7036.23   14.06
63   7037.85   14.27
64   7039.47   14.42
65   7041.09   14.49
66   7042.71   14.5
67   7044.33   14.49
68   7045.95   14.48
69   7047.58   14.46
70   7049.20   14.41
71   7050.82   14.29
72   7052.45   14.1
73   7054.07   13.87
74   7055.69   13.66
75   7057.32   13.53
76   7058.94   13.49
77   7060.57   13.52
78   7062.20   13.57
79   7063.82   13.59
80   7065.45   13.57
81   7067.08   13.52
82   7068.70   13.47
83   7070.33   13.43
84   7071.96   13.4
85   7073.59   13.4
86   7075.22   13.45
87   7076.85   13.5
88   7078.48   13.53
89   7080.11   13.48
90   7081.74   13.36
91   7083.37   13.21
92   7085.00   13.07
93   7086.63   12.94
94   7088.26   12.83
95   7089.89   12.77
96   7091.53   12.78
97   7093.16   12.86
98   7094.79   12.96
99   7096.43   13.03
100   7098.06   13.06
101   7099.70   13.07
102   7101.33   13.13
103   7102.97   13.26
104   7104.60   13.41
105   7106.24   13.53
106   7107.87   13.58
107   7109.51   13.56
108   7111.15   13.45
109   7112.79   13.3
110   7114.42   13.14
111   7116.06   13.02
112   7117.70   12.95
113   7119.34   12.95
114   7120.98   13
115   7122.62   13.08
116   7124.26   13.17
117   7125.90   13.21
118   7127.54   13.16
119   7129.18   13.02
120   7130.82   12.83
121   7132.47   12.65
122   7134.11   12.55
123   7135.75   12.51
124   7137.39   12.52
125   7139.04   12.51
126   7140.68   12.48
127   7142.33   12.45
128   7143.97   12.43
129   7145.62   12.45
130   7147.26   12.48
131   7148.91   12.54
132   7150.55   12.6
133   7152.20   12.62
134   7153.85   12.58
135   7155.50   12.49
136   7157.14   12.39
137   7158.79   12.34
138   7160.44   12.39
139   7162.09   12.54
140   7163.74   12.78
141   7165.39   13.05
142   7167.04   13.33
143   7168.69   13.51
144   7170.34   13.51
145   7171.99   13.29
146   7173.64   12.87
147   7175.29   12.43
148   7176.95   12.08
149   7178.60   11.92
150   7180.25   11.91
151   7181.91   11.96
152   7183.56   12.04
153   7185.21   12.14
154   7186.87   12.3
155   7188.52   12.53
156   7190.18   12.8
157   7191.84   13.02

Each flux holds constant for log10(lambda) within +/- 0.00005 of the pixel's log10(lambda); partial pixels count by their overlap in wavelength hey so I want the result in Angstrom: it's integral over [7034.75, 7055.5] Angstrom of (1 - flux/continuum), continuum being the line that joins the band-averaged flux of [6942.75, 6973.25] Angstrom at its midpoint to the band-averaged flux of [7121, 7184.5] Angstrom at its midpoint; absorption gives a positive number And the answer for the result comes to -1.06 Angstrom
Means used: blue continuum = 14.3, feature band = 14.3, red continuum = 12.7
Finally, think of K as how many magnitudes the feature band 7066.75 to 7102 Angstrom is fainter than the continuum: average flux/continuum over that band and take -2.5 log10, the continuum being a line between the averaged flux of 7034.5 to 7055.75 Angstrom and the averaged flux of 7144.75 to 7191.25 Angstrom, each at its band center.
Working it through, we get 0.04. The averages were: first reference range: 14.3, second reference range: 12.6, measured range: 13.2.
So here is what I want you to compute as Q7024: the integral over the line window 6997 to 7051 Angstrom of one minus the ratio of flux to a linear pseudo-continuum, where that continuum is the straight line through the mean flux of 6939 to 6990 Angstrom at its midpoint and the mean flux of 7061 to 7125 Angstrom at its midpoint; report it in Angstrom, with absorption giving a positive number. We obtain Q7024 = -1.4 Angstrom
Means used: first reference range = 14.3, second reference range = 13.2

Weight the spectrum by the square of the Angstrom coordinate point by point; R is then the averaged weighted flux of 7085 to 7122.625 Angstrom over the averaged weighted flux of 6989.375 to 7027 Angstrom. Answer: 0.9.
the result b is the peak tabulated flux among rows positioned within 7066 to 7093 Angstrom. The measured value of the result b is 13.53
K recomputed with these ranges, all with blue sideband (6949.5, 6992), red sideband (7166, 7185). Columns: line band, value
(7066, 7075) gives 0.01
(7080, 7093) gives 0.03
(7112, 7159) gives 0.02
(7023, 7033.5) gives -0.01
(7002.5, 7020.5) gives 0.00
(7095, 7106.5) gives 0.01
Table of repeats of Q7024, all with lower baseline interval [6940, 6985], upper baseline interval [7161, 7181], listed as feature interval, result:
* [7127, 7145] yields 0.5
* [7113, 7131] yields 0.1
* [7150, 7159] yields 0.3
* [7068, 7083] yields 0.0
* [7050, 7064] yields -0.2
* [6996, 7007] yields 0.0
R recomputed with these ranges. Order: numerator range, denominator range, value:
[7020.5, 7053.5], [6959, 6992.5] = 1.01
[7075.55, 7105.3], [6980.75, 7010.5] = 0.94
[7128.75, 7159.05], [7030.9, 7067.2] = 0.92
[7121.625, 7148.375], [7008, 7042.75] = 0.93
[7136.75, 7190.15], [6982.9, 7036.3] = 0.92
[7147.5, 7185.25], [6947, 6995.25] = 0.92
